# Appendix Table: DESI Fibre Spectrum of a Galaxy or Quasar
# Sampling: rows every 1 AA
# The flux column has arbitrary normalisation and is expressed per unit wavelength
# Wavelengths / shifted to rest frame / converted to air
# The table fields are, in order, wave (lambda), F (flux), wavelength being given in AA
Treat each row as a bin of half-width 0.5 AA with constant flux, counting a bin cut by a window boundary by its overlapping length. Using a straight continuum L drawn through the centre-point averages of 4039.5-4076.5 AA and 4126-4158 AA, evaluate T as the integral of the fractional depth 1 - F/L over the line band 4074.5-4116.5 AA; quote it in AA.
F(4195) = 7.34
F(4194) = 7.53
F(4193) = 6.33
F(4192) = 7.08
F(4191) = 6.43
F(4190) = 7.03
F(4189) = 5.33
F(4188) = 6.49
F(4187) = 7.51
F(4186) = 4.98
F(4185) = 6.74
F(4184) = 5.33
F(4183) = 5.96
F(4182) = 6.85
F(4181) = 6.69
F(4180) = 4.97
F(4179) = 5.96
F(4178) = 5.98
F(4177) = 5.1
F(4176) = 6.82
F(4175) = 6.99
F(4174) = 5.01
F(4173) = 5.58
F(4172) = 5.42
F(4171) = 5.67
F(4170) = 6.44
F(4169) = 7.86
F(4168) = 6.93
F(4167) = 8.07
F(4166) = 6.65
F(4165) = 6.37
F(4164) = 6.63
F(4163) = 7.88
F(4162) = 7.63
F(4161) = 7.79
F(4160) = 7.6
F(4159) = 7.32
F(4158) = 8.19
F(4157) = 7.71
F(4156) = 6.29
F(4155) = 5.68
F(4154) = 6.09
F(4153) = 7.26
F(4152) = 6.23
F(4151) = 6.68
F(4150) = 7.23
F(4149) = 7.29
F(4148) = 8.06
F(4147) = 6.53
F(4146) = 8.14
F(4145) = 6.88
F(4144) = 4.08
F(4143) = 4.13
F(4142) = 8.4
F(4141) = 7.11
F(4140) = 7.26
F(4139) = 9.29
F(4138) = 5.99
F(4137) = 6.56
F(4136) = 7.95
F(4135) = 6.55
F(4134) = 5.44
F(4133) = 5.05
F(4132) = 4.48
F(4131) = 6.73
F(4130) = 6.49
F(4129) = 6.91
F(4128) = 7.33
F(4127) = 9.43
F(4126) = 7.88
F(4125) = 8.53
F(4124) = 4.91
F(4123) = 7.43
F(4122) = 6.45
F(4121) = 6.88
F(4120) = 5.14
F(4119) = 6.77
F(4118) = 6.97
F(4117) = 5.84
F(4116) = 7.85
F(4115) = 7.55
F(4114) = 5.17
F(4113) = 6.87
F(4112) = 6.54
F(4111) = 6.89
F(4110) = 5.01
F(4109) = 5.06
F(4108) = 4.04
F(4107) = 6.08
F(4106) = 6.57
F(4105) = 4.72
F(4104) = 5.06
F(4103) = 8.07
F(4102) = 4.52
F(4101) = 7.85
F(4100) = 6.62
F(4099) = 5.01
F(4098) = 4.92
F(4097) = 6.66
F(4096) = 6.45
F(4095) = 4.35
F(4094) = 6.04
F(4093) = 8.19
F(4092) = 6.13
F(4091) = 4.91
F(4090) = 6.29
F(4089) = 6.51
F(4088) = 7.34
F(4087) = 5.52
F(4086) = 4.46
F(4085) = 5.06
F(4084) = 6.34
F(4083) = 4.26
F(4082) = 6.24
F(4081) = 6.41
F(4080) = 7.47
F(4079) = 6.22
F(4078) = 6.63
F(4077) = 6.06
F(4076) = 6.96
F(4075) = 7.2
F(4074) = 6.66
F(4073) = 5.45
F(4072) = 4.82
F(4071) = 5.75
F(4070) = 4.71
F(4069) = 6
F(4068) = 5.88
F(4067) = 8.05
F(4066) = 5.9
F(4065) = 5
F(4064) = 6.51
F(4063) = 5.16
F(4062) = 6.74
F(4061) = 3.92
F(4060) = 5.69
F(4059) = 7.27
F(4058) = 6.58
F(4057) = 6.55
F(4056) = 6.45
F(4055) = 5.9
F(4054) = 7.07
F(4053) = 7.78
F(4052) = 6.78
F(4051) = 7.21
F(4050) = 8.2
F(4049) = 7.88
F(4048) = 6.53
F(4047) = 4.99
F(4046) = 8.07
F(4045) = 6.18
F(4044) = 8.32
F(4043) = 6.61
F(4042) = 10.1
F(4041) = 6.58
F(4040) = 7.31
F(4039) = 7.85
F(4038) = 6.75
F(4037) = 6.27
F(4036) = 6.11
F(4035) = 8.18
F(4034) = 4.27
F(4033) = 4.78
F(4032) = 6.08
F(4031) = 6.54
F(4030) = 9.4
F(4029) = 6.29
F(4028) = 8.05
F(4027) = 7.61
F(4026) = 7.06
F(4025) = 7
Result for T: 3.6 AA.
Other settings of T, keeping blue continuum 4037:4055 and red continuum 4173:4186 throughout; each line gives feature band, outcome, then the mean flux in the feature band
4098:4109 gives 1.51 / 5.78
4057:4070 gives 1.93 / 6.03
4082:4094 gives 1.59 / 5.93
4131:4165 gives -3.01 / 6.82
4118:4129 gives -0.95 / 7.06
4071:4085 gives 1.58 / 6.15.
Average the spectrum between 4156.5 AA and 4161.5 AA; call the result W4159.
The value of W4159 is 7.72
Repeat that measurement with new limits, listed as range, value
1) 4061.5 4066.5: 5.86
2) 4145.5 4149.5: 7.5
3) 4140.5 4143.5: 6.55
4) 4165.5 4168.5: 7.22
